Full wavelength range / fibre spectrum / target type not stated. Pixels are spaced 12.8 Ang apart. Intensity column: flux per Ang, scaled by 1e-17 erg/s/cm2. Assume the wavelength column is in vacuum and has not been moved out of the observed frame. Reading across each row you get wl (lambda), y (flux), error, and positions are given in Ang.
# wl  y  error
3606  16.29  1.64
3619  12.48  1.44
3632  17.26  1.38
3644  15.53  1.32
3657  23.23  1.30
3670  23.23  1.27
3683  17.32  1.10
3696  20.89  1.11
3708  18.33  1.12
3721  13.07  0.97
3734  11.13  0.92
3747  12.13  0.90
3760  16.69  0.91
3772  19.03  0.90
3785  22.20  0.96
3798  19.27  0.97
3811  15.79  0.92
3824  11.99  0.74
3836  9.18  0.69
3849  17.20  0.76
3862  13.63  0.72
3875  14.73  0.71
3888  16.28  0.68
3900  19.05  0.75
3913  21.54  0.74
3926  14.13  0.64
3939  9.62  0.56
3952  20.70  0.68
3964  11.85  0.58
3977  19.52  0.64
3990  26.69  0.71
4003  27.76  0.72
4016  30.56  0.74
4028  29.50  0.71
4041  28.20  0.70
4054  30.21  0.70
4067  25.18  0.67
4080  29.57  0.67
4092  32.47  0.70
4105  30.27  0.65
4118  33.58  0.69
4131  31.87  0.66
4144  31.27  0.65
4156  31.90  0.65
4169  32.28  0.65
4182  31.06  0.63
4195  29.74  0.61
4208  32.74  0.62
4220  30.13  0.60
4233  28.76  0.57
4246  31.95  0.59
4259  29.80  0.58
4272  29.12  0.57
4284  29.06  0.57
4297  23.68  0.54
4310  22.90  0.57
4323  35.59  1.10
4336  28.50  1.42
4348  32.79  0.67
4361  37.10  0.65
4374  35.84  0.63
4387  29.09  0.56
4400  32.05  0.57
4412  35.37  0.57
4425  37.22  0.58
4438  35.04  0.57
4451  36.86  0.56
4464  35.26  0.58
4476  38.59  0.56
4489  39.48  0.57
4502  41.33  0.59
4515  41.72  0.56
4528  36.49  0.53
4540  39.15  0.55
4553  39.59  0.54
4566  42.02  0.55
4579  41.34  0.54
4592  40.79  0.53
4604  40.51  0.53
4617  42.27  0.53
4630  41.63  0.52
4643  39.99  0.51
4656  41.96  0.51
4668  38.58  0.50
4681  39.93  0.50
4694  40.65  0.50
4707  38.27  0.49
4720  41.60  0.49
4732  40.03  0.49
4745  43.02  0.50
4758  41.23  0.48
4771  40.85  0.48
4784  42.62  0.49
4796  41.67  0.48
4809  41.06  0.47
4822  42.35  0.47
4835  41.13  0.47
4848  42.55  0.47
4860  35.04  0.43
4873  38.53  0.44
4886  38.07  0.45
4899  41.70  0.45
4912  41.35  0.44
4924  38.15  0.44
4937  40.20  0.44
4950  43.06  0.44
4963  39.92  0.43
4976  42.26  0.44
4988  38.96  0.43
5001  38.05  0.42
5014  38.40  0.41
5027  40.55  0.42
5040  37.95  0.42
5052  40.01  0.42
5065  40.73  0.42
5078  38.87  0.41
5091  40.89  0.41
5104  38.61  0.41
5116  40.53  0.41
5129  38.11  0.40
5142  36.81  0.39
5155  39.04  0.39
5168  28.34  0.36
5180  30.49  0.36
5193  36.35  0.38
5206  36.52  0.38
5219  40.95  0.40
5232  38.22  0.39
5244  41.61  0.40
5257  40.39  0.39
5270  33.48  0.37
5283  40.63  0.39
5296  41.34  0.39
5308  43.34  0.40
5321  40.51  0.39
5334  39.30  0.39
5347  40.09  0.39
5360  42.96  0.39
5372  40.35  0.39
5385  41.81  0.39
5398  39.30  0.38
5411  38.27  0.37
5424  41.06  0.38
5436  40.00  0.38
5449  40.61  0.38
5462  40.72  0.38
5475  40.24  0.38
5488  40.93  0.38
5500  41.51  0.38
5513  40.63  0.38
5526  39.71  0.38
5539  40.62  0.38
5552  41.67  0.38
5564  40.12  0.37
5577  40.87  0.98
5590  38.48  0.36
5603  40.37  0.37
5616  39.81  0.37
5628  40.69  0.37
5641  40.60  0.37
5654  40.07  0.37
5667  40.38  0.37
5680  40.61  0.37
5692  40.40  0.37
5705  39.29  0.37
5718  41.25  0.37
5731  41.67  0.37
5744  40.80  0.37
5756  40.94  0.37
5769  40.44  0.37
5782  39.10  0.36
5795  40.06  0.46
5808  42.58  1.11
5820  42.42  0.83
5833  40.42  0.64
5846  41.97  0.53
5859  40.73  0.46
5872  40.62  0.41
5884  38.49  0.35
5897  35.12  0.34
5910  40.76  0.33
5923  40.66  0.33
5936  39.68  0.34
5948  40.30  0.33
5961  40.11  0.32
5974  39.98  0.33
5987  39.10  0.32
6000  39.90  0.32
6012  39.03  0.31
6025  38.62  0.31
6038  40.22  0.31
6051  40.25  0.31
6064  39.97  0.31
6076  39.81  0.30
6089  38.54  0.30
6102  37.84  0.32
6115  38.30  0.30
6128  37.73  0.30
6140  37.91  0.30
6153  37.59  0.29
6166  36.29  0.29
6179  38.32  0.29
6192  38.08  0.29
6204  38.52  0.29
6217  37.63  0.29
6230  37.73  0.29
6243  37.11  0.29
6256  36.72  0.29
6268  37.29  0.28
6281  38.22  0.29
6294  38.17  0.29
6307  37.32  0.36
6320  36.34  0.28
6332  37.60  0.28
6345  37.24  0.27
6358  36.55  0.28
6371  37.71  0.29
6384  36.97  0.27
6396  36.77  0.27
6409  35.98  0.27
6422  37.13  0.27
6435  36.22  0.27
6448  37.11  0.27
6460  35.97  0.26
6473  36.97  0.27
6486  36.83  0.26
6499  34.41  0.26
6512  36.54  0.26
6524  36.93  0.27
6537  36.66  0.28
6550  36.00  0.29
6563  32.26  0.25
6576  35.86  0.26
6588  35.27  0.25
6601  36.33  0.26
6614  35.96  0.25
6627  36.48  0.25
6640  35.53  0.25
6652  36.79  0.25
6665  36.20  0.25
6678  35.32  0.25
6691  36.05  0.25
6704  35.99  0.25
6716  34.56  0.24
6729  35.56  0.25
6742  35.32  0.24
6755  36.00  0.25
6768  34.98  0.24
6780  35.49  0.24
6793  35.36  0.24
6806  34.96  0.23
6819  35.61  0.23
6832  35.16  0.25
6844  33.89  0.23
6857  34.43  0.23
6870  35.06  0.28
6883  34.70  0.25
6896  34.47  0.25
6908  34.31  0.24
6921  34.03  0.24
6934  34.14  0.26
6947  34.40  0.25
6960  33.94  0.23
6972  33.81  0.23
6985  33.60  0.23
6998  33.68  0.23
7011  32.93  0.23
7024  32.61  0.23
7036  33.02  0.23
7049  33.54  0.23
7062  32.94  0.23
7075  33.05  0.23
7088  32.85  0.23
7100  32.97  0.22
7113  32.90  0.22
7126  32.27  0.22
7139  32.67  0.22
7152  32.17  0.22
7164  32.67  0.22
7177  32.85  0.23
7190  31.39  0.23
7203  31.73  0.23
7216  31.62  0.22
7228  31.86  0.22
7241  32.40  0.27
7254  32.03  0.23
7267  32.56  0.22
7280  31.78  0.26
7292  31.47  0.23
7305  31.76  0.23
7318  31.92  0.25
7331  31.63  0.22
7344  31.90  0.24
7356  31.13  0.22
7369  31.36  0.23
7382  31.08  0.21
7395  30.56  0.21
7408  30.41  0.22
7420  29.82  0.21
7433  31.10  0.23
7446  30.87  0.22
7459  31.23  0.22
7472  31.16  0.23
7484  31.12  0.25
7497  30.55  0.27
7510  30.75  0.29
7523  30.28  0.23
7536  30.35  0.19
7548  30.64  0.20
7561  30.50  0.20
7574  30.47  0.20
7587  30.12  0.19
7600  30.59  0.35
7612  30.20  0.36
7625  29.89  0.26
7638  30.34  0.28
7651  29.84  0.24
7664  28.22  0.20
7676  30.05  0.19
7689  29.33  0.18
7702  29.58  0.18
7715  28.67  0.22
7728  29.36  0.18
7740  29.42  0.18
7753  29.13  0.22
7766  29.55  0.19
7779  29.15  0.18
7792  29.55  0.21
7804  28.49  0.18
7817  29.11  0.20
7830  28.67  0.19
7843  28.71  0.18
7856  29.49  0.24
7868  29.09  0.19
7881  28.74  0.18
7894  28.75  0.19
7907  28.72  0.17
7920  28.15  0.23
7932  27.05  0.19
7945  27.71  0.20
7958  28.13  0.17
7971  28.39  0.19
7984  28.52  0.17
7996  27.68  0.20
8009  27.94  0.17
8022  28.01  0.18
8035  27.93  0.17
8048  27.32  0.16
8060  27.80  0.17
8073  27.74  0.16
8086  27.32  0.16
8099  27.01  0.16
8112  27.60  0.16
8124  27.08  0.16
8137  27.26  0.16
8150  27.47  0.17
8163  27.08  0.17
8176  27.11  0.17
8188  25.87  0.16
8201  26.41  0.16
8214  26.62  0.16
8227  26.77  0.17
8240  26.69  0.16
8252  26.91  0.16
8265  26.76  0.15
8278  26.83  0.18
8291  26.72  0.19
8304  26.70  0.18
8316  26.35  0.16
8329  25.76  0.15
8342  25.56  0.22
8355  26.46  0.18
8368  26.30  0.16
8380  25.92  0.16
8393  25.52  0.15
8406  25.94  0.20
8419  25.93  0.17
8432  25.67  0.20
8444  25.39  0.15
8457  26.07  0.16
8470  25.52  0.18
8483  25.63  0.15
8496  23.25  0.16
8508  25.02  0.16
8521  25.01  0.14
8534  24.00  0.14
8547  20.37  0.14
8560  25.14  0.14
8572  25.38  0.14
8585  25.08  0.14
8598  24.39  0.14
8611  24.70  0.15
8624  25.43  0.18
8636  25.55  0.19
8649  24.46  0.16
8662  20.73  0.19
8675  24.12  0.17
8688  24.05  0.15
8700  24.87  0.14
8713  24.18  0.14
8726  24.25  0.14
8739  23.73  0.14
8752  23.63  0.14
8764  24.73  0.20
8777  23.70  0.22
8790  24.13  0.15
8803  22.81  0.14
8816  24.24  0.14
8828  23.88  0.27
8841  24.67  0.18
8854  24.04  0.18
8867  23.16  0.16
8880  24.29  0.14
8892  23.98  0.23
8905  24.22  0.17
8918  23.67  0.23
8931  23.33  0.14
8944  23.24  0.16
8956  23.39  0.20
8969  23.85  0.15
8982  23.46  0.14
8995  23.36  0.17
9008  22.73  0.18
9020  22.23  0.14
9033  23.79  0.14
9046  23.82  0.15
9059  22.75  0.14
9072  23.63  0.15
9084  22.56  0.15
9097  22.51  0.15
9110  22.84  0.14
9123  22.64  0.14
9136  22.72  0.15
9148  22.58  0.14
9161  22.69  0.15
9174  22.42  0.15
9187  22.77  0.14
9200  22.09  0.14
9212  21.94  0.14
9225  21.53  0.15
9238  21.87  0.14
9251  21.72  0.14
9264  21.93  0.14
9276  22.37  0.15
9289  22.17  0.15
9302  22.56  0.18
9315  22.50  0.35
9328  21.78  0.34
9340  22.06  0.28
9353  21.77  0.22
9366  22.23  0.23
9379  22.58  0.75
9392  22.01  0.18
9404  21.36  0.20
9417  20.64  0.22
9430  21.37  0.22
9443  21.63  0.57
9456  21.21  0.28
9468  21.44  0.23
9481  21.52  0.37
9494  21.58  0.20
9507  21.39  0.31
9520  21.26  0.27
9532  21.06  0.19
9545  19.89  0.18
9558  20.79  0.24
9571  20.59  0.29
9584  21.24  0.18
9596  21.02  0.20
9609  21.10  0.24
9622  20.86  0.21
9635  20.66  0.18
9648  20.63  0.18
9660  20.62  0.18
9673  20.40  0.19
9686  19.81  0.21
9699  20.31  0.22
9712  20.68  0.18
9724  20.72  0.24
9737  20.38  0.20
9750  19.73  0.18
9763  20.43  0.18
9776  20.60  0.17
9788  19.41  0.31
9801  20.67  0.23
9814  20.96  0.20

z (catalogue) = 0.000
